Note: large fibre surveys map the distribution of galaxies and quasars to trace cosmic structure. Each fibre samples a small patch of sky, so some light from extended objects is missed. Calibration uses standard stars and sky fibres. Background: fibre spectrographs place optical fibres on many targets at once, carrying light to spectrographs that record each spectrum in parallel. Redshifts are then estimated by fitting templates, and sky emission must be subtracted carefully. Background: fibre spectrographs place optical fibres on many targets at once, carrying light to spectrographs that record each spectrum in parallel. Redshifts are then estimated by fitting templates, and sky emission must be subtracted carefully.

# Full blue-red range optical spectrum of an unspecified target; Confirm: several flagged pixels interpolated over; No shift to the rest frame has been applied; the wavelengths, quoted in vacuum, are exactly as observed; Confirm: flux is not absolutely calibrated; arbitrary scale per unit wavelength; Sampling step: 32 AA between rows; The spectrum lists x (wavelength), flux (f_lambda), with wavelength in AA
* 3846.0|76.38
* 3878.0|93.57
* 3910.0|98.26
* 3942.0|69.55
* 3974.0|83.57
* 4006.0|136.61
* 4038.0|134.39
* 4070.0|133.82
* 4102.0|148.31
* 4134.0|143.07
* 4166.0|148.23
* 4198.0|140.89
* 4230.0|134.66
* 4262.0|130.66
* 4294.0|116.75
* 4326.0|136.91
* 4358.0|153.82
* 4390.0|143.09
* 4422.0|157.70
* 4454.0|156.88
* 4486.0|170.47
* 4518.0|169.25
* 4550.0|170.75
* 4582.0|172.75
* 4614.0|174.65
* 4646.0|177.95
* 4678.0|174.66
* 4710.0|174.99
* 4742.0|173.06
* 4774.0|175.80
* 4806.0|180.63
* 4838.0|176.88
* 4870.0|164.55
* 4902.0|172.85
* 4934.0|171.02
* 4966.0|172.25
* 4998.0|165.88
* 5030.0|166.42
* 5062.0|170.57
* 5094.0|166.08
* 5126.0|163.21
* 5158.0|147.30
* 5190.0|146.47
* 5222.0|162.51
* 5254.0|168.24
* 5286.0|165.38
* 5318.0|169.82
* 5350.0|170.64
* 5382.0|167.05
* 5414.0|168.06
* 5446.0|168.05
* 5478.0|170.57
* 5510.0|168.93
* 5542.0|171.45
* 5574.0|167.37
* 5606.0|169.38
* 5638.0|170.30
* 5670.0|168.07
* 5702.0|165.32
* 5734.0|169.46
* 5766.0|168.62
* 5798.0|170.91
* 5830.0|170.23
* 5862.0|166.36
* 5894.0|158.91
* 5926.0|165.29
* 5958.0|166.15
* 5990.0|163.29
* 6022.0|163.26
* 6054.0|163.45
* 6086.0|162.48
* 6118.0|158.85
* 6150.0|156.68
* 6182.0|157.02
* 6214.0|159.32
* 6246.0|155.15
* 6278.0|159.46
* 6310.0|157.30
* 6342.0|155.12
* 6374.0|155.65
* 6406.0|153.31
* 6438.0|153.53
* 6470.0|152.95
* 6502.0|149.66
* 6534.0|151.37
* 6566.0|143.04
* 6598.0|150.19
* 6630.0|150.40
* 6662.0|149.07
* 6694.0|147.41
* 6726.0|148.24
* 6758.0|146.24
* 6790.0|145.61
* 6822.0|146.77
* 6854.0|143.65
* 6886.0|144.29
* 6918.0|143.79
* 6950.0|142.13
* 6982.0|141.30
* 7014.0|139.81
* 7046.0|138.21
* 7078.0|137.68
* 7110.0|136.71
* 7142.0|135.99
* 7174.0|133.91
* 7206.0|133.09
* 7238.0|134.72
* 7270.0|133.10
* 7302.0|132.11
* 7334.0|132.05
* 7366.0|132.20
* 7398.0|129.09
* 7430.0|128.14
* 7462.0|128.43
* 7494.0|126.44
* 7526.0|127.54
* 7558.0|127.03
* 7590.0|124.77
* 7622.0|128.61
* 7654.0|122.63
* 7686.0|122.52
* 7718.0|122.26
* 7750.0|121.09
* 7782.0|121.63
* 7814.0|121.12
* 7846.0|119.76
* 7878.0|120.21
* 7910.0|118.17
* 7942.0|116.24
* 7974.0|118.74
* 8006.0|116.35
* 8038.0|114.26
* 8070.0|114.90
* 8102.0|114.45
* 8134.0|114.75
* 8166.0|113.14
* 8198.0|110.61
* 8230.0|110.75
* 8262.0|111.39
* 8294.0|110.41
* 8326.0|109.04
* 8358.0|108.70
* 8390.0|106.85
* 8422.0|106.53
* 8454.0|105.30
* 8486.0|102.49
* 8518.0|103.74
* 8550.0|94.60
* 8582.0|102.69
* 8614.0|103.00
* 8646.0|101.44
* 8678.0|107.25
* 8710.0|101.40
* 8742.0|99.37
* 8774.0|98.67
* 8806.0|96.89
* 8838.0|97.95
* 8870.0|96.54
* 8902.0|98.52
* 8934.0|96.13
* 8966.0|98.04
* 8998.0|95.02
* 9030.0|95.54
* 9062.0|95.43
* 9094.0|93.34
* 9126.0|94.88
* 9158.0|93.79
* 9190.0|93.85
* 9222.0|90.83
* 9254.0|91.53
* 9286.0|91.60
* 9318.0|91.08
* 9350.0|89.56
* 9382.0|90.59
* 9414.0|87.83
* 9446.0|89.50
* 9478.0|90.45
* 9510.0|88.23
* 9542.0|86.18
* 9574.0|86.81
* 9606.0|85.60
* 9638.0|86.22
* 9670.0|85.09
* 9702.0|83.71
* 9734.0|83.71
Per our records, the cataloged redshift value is 0.00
